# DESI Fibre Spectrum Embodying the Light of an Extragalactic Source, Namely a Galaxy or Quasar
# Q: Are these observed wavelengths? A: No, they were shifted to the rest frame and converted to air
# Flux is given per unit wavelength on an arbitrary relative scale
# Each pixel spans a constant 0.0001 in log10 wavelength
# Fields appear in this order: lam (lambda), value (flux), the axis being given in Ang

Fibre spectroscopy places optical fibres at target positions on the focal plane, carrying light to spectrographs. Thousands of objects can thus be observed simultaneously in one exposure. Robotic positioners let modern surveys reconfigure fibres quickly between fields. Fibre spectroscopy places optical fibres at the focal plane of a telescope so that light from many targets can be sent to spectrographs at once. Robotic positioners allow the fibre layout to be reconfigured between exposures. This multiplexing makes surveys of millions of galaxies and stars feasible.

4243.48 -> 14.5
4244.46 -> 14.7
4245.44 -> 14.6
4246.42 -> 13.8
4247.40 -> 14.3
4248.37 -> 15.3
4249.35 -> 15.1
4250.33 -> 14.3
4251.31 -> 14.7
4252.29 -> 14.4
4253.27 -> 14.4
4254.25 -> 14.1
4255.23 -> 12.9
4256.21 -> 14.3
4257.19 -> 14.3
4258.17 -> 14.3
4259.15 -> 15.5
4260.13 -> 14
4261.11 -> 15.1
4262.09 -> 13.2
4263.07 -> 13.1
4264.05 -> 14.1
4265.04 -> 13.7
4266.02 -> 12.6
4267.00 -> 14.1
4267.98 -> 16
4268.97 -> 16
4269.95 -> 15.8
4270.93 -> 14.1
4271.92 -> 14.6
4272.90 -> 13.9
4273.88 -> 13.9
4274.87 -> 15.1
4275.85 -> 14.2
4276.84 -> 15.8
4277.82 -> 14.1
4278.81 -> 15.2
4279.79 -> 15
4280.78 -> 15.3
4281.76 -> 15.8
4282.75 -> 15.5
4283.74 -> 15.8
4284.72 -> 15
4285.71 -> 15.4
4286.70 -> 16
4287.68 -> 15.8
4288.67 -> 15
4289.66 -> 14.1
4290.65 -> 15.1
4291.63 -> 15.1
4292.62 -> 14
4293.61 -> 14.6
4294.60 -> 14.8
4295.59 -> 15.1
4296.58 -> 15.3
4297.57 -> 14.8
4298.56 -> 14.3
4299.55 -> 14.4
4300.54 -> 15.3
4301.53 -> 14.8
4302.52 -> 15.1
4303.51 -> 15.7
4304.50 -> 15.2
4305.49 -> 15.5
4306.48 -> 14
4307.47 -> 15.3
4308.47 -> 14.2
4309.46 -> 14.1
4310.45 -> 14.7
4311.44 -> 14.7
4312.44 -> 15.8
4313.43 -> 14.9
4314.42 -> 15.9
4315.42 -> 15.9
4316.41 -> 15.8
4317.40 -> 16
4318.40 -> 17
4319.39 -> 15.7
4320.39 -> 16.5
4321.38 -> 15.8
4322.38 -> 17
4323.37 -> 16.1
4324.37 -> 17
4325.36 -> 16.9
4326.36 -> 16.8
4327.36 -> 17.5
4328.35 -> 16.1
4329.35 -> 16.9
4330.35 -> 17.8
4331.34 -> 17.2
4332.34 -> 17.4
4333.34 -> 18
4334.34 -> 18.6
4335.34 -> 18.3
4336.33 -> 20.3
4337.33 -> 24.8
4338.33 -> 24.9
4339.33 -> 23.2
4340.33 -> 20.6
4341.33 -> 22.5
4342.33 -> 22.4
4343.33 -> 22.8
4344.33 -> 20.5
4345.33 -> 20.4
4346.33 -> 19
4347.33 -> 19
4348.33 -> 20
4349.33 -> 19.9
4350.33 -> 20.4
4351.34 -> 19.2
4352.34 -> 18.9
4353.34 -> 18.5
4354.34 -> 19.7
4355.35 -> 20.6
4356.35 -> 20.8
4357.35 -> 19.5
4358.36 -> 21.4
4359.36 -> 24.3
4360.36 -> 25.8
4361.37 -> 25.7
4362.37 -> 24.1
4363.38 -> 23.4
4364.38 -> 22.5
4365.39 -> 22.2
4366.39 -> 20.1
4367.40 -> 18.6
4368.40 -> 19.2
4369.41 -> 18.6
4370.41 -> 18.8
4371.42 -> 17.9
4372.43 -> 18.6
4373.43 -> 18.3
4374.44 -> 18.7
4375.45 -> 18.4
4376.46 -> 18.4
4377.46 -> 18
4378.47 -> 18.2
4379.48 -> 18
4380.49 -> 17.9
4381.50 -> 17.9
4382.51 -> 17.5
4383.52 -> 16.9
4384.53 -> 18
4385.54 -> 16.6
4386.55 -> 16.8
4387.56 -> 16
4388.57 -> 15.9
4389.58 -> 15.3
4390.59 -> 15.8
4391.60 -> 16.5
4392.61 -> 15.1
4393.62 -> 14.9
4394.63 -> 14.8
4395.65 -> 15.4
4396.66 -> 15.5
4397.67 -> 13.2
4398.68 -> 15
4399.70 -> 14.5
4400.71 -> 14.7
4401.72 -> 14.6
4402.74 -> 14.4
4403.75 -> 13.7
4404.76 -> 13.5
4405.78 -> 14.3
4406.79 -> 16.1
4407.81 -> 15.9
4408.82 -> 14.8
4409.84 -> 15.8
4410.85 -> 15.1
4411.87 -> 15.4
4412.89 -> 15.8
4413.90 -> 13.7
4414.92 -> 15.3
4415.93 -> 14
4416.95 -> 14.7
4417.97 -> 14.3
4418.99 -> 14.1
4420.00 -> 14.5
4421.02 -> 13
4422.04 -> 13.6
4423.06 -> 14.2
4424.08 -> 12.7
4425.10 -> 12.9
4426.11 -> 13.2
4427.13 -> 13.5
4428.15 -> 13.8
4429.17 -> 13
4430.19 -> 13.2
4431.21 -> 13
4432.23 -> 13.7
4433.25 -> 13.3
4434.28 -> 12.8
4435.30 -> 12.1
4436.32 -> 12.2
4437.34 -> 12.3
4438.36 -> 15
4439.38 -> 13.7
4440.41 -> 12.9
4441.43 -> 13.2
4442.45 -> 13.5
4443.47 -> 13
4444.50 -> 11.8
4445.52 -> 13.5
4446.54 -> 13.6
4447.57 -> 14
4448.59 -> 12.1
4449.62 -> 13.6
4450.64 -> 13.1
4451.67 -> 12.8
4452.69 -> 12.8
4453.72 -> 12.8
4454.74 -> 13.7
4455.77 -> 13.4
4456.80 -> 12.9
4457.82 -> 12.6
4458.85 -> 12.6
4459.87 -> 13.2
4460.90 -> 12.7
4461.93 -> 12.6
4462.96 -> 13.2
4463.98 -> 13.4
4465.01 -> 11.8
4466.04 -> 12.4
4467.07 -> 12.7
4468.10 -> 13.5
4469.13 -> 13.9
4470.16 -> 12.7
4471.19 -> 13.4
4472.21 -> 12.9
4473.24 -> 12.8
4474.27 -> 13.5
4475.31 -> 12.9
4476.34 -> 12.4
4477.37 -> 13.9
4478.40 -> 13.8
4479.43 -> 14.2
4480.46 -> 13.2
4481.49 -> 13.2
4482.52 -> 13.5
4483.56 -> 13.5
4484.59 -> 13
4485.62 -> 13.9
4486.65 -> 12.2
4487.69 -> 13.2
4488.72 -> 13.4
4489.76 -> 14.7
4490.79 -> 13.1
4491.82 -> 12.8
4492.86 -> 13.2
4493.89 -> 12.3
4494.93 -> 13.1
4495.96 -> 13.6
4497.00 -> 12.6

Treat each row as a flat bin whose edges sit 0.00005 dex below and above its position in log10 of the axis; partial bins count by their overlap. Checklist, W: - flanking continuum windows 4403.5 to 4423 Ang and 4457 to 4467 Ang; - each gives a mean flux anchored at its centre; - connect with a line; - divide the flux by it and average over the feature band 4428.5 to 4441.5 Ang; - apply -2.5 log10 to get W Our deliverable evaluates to 0.05 mag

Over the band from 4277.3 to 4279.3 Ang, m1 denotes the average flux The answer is 14.7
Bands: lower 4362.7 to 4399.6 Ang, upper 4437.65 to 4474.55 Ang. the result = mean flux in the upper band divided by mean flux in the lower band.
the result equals 0.7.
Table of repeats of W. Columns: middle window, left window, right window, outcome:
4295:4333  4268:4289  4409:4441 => -0.07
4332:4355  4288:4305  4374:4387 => -0.23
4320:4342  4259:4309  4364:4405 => -0.18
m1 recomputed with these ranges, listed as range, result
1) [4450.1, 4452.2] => 13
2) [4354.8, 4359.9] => 21.3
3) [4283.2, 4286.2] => 15.4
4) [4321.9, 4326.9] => 16.8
